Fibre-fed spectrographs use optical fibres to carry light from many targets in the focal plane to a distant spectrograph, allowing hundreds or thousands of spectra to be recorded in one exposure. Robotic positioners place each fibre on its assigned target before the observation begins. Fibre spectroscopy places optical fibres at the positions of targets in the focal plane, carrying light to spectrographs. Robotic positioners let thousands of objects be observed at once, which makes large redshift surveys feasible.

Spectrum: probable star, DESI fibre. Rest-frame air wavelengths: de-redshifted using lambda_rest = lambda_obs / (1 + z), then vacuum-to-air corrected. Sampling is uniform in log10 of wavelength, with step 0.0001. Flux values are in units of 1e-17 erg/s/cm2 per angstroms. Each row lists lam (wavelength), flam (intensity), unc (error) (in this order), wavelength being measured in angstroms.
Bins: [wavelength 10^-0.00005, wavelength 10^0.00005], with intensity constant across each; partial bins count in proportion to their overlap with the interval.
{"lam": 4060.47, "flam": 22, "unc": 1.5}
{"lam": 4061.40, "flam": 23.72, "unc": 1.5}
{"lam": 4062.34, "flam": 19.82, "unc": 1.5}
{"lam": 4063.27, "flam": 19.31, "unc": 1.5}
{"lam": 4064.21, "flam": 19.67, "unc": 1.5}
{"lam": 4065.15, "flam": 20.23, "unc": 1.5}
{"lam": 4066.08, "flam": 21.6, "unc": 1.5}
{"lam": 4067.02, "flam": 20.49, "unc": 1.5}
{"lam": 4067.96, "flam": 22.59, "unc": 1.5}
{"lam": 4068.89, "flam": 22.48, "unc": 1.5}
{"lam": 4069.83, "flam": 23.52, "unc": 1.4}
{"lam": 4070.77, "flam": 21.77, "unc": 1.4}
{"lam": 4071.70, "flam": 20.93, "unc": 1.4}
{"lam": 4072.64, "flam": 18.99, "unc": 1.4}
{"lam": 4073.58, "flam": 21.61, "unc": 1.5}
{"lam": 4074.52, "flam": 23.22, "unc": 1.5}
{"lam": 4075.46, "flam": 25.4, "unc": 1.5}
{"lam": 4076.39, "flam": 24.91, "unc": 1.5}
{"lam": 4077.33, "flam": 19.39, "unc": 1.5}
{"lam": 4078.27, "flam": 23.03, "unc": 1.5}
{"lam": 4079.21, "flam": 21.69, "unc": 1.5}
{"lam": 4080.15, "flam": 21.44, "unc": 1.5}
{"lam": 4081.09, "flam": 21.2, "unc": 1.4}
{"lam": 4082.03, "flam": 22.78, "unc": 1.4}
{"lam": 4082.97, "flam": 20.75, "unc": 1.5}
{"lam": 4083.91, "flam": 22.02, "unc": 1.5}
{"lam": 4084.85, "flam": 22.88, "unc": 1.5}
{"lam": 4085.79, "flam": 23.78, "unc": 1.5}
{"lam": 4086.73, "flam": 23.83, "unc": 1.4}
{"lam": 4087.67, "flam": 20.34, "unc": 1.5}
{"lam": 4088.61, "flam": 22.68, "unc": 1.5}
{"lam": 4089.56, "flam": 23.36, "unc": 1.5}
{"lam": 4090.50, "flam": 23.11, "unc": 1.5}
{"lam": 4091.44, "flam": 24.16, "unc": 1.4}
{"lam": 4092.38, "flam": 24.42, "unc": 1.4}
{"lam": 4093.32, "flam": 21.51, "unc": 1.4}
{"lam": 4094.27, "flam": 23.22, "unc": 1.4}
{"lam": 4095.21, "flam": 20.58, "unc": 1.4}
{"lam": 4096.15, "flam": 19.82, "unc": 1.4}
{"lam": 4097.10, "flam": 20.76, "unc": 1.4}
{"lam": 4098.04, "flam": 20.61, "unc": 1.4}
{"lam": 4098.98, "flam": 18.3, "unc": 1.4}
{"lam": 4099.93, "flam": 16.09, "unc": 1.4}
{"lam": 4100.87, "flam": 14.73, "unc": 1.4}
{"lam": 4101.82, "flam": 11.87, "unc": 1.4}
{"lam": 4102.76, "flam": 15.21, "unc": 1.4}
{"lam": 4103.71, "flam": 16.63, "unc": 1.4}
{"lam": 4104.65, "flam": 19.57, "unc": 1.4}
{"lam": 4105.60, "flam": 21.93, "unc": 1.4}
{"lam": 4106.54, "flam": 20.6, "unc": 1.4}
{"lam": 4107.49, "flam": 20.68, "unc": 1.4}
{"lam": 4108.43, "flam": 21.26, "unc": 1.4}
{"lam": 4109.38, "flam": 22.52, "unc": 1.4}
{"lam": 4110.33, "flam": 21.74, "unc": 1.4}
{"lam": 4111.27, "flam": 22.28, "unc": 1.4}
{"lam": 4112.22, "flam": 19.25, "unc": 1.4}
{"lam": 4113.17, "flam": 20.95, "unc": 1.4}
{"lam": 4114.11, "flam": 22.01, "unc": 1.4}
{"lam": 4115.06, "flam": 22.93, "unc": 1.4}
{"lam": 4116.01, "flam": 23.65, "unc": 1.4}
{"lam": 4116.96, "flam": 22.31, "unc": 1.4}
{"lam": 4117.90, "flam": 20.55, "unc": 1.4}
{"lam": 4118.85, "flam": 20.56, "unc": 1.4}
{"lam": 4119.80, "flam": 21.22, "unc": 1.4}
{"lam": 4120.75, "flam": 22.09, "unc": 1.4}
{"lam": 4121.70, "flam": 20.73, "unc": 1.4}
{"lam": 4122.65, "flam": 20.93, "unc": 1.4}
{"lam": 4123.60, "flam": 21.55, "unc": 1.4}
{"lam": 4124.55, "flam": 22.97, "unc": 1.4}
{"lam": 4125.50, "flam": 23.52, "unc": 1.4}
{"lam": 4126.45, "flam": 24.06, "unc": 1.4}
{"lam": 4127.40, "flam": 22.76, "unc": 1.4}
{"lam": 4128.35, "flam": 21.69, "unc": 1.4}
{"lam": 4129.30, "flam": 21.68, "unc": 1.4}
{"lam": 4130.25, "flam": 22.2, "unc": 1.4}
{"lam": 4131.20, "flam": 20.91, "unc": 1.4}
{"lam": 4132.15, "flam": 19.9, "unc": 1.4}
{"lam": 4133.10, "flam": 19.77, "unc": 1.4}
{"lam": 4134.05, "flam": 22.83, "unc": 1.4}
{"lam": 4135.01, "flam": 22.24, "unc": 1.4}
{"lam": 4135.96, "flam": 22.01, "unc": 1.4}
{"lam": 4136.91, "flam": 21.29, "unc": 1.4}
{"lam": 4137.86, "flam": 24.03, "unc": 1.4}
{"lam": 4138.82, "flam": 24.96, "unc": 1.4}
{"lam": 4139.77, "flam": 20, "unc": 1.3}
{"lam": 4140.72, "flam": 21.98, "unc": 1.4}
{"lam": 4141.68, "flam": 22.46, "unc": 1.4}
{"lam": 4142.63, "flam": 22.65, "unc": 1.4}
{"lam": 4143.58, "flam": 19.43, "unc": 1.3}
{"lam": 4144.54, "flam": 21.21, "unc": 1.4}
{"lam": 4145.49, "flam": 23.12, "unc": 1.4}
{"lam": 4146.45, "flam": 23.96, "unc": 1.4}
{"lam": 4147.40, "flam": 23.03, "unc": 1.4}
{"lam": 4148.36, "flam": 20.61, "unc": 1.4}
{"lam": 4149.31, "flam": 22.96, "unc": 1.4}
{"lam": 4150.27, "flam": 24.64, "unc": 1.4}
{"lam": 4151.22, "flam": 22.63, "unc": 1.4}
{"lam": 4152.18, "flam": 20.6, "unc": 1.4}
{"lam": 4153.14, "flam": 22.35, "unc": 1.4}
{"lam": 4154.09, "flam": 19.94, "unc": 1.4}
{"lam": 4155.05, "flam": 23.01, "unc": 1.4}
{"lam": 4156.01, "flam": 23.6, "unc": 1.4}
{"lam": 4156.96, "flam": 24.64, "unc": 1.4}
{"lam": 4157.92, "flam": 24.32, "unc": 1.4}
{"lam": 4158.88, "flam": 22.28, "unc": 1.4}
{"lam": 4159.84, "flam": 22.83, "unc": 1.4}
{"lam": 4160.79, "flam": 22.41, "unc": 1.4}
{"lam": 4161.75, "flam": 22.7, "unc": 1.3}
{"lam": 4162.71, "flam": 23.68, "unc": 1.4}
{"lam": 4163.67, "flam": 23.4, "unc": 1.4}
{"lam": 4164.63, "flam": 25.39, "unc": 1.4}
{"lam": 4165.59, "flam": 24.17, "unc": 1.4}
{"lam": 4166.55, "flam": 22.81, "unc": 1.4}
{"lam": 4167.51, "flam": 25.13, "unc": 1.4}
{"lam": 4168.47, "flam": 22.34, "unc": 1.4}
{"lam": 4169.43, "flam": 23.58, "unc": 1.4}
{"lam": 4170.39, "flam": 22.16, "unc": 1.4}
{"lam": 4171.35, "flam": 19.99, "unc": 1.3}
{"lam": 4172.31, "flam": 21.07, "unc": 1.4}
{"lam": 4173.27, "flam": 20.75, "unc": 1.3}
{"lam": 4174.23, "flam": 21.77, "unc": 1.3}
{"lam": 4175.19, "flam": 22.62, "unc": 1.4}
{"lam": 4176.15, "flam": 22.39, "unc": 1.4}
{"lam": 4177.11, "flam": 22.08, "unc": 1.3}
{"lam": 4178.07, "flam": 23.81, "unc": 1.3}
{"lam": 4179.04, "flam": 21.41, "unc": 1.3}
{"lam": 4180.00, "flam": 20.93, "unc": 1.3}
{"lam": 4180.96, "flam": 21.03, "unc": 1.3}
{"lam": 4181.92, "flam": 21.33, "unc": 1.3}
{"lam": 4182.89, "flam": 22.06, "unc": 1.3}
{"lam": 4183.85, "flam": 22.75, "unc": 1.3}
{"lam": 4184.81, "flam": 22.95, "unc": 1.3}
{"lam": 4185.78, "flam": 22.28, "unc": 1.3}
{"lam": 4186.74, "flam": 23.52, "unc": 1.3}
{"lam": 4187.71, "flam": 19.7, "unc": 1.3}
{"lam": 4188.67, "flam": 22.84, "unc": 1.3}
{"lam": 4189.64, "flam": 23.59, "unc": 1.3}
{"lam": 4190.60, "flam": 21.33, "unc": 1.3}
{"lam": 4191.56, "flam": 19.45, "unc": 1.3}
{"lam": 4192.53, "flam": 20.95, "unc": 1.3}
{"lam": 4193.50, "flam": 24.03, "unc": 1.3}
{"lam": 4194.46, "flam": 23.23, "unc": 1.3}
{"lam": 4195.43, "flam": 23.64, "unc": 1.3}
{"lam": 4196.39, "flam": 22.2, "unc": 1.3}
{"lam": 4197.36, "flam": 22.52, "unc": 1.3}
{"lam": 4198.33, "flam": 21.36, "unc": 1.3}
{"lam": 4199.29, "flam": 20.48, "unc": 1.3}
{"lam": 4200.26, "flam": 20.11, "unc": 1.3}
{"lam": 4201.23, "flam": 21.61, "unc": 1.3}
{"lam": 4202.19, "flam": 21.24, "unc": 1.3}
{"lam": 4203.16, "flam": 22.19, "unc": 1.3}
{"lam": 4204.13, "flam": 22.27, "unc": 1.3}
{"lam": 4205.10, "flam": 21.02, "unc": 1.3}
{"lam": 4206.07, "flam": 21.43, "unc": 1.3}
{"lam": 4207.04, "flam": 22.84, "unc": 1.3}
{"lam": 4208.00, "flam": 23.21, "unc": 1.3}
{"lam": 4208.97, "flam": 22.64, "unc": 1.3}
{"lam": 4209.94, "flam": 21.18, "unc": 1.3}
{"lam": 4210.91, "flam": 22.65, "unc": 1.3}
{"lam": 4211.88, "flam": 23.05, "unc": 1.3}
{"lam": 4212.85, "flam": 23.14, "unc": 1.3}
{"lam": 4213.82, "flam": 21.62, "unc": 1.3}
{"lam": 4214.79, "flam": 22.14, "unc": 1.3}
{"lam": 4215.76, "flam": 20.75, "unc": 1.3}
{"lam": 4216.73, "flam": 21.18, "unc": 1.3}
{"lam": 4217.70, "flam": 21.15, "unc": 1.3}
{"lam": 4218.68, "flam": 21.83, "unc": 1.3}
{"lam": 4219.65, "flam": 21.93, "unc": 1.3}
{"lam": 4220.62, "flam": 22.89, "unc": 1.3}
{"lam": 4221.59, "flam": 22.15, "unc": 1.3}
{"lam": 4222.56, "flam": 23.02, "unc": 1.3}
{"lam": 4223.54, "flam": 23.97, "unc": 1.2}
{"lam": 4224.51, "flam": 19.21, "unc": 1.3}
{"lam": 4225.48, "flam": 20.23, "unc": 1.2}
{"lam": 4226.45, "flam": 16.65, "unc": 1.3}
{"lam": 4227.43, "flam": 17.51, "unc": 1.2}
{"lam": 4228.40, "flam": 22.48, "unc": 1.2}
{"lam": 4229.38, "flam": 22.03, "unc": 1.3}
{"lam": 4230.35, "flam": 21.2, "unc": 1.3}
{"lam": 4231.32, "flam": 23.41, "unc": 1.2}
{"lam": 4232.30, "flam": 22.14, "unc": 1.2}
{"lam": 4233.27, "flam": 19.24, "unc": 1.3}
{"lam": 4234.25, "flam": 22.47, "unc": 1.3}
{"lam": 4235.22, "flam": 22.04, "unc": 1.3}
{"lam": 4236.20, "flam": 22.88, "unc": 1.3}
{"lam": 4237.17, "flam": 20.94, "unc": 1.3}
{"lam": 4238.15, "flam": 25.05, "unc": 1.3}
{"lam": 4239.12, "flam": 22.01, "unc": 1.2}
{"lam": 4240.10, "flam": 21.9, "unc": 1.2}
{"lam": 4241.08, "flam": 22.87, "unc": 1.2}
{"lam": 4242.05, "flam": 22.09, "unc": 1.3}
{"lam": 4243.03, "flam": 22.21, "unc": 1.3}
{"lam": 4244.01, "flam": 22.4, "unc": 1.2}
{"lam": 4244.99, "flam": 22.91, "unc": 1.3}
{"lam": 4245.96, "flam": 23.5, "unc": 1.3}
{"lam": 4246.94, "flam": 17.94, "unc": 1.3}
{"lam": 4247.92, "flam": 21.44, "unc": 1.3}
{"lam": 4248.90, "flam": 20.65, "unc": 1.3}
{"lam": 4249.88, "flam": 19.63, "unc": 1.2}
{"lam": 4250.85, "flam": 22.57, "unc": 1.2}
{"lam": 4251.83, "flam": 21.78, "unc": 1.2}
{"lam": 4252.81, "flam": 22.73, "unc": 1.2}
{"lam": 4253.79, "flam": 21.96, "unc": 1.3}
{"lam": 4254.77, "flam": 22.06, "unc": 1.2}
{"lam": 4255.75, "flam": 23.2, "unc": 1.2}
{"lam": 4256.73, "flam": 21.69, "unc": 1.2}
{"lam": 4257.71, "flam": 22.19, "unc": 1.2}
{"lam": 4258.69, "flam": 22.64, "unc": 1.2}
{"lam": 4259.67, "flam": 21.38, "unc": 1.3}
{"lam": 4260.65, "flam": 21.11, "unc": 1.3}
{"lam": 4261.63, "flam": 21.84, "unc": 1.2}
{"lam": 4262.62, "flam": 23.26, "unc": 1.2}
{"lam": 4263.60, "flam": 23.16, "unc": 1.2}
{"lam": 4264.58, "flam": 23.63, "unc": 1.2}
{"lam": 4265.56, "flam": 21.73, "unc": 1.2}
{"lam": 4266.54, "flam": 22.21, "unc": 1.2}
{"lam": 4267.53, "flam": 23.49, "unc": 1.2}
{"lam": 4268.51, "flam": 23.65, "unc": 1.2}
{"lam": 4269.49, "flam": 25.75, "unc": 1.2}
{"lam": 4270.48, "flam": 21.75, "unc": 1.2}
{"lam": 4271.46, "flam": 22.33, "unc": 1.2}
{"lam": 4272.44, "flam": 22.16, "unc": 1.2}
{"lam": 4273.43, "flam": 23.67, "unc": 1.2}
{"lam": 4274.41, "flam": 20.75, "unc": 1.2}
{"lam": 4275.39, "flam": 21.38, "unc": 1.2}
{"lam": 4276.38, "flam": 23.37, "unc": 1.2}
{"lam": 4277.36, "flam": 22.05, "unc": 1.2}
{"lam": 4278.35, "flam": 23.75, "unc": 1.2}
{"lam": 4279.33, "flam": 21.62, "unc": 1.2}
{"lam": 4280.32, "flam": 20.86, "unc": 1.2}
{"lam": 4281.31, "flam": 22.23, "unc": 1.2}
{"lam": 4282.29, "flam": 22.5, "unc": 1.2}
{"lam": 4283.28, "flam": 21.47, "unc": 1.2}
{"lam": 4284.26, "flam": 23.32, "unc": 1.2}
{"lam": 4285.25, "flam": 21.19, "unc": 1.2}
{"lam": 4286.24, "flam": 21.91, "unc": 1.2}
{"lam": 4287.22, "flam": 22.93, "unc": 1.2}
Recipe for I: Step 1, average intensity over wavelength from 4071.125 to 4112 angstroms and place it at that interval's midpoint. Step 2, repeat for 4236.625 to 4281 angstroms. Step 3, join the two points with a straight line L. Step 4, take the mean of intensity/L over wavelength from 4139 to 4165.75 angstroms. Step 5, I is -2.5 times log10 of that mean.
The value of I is -0.06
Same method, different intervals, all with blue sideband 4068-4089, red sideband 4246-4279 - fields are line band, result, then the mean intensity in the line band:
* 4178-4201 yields 0.014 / 21.9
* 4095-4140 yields 0.069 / 20.9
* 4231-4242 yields -0.001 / 22.2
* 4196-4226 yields 0.019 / 21.8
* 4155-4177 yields -0.032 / 22.9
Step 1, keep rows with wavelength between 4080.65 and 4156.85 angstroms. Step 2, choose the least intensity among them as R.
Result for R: 11.87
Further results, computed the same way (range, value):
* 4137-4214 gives 19.43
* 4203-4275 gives 16.65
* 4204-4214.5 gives 21.02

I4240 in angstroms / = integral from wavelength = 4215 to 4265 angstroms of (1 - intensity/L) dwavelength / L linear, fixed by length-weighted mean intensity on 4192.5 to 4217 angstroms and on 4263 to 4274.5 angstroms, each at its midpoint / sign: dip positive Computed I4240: 1.7 angstroms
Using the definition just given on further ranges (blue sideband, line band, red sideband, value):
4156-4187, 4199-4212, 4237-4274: 0.4 angstroms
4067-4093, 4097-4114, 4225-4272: 2.4 angstroms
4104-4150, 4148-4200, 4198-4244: -1.5 angstroms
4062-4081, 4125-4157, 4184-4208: -0.6 angstroms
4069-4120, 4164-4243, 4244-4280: -0.4 angstroms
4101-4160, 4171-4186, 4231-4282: 0.0 angstroms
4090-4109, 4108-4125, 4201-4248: -1.3 angstroms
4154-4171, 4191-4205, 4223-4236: 0.2 angstroms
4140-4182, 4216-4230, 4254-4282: 0.8 angstroms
